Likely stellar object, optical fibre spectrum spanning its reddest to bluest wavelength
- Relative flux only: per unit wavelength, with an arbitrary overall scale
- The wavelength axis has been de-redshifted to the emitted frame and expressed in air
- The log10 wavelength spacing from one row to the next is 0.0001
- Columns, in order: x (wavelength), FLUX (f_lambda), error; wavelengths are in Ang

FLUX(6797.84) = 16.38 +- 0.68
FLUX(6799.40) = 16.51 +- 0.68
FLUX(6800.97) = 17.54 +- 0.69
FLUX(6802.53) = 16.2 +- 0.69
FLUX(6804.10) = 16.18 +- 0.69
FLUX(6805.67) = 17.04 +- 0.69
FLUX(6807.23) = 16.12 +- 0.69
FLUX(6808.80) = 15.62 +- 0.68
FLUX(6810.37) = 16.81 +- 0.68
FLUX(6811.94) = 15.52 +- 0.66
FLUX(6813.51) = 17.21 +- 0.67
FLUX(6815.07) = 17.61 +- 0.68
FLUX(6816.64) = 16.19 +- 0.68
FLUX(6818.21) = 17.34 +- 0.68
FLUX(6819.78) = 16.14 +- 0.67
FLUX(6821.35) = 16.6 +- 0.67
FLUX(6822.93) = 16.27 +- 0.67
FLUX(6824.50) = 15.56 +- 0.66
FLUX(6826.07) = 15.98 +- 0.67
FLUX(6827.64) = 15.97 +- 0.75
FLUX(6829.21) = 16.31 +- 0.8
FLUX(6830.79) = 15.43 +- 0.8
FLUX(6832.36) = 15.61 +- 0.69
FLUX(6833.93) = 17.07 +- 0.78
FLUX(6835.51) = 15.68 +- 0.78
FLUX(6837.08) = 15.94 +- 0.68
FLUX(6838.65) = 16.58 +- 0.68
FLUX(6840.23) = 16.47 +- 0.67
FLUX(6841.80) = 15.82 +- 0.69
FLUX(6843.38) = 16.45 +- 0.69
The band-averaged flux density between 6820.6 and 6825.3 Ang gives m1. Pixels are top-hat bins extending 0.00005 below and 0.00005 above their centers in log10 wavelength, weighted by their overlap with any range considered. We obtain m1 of 16.1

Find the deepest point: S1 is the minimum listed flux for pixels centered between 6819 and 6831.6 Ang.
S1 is 15.43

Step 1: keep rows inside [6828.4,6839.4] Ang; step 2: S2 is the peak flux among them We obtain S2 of 17.07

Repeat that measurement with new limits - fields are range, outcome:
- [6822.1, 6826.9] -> 16.27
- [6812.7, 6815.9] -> 17.61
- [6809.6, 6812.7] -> 16.81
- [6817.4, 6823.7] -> 17.34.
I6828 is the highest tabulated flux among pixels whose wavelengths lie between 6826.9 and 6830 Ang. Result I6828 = 16.31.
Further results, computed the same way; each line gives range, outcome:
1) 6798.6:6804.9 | 17.54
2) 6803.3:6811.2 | 17.04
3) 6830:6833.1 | 15.61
